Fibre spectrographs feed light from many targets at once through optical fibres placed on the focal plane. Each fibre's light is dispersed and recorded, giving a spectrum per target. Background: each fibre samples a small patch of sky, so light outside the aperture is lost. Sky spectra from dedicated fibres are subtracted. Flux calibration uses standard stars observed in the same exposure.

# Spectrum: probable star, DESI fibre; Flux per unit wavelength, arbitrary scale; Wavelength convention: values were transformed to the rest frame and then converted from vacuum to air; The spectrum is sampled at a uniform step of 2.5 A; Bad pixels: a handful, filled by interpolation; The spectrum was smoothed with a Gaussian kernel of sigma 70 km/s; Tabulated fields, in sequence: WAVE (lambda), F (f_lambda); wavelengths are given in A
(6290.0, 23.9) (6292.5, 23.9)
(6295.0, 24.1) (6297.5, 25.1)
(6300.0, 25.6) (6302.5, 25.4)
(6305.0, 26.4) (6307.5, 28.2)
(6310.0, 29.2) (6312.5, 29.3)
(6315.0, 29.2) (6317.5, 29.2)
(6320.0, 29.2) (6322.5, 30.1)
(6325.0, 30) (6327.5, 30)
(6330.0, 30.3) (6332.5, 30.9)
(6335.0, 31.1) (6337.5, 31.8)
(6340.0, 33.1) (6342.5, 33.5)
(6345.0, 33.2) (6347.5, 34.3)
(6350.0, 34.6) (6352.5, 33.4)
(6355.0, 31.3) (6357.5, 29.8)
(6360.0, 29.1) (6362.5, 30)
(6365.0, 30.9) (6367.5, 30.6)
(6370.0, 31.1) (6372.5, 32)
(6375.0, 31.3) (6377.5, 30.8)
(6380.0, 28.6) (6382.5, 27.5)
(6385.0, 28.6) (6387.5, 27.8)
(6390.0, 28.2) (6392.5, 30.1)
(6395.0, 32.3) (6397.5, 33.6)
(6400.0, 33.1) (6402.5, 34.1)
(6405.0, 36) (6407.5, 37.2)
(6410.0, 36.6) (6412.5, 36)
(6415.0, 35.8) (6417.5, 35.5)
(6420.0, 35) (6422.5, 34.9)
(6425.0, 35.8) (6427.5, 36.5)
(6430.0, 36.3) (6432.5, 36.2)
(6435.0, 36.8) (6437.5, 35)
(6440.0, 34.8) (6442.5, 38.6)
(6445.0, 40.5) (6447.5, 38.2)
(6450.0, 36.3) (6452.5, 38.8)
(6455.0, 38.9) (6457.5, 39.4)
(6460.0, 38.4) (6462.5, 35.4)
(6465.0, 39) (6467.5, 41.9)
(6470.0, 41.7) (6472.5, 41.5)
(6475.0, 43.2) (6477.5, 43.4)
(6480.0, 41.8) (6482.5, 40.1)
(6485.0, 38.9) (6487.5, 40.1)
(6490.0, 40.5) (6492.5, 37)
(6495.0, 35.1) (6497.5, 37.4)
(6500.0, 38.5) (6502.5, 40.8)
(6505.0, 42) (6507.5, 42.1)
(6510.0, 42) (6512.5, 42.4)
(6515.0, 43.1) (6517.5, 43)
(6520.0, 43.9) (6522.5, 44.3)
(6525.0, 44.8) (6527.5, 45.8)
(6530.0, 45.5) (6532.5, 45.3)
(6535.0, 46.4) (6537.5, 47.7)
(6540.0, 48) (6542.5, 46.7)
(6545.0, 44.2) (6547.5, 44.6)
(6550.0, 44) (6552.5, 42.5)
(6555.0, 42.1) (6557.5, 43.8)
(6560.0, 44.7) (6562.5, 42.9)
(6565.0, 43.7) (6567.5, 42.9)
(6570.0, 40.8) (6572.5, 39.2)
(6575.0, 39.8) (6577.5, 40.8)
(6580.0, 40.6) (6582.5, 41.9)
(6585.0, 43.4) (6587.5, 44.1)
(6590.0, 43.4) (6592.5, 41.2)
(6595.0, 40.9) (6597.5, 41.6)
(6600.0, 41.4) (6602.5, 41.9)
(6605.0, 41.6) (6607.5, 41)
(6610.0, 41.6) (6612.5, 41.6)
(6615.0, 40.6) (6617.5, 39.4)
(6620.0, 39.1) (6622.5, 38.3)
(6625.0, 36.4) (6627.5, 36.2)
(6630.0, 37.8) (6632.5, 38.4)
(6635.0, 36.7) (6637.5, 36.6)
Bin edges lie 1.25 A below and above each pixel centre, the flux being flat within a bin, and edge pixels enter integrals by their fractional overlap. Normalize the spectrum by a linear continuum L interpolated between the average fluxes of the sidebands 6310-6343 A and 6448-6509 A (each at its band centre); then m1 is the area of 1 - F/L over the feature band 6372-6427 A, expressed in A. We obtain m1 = 3.3 A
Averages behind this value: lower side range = 30.5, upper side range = 39.7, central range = 32.8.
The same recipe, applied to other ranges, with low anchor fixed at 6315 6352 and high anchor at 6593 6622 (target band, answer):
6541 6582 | -3.6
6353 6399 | 3.7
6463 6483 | -2.8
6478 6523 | -4.2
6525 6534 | -1.7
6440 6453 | -1.0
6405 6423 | -0.9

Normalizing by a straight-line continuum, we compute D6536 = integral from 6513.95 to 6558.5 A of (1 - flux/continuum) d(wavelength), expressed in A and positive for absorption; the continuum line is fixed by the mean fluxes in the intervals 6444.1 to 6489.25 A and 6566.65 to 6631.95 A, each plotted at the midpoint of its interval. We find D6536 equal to -4.99 A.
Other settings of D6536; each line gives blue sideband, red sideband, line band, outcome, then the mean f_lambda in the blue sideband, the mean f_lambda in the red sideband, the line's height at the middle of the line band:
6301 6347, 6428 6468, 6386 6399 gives 1.5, 30.1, 37.7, 34.3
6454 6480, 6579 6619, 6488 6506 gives 0.8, 40.4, 41.6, 40.7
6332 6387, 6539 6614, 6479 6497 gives -0.5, 31.2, 42.5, 37.9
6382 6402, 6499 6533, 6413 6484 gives -3.9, 30.4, 43.1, 36.2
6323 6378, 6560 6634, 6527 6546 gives -3.8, 31.5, 40.8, 38.5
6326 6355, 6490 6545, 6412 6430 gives 0.7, 32.3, 42.9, 37.1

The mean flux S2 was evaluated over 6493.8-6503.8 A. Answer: 38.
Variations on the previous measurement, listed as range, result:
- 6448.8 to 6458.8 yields 38.4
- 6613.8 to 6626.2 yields 38.8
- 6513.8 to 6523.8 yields 43.6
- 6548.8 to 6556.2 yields 42.9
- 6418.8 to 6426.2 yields 35.2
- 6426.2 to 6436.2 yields 36.4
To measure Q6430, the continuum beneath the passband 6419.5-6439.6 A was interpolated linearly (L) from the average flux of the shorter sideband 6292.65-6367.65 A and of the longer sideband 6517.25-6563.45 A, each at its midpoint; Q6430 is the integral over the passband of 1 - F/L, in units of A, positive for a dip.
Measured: 0.6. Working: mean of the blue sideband 29.9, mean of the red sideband 44.8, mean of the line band 35.8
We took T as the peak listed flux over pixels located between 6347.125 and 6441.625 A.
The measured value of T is 37.2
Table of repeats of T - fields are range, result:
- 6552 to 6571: 44.7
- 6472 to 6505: 43.4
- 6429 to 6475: 43.2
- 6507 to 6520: 43.9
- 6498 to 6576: 48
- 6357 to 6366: 30.9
